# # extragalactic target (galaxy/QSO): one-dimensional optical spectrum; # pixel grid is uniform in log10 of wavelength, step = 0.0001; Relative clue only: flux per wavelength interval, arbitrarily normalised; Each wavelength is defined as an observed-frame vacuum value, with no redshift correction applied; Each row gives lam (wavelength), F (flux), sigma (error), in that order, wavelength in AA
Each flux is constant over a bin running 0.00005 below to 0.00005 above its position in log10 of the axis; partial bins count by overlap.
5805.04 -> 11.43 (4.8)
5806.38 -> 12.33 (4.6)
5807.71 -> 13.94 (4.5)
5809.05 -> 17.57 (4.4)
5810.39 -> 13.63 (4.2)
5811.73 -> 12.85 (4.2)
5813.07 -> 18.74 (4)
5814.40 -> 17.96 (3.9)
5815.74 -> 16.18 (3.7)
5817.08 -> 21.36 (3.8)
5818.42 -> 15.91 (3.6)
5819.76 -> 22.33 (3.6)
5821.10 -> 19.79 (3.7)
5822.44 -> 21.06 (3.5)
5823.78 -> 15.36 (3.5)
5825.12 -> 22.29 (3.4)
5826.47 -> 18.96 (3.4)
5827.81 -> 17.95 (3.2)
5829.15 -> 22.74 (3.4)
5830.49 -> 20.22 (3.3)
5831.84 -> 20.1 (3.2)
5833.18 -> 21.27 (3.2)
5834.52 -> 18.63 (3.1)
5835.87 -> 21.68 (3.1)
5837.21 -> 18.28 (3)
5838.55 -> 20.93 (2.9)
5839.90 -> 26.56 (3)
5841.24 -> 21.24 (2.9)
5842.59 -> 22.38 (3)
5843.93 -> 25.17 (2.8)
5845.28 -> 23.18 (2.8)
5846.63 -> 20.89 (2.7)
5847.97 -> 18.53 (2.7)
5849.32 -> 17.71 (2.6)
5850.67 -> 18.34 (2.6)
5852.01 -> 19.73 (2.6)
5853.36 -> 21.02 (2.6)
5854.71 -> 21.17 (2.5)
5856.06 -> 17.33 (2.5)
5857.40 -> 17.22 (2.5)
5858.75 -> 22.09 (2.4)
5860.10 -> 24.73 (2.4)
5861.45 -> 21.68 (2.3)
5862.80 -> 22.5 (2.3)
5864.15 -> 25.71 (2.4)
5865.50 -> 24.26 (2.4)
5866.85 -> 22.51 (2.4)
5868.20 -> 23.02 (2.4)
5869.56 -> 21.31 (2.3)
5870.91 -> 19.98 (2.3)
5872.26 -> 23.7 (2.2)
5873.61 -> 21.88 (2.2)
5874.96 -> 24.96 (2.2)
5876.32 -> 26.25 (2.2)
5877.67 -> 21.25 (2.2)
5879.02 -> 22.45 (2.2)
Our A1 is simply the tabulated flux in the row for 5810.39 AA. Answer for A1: 13.63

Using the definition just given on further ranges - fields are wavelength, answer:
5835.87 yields 21.68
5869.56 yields 21.31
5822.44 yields 21.06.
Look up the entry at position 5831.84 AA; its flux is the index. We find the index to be 20.1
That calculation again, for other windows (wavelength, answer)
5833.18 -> 21.27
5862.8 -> 22.5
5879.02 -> 22.45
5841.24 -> 21.24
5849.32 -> 17.71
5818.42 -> 15.91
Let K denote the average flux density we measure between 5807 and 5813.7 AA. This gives 15.3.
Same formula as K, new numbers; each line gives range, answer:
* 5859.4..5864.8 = 23.6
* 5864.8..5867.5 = 23.4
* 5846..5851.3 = 18.9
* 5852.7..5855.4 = 21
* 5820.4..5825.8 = 19.6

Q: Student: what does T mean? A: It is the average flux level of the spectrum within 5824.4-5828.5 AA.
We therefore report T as 19.7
